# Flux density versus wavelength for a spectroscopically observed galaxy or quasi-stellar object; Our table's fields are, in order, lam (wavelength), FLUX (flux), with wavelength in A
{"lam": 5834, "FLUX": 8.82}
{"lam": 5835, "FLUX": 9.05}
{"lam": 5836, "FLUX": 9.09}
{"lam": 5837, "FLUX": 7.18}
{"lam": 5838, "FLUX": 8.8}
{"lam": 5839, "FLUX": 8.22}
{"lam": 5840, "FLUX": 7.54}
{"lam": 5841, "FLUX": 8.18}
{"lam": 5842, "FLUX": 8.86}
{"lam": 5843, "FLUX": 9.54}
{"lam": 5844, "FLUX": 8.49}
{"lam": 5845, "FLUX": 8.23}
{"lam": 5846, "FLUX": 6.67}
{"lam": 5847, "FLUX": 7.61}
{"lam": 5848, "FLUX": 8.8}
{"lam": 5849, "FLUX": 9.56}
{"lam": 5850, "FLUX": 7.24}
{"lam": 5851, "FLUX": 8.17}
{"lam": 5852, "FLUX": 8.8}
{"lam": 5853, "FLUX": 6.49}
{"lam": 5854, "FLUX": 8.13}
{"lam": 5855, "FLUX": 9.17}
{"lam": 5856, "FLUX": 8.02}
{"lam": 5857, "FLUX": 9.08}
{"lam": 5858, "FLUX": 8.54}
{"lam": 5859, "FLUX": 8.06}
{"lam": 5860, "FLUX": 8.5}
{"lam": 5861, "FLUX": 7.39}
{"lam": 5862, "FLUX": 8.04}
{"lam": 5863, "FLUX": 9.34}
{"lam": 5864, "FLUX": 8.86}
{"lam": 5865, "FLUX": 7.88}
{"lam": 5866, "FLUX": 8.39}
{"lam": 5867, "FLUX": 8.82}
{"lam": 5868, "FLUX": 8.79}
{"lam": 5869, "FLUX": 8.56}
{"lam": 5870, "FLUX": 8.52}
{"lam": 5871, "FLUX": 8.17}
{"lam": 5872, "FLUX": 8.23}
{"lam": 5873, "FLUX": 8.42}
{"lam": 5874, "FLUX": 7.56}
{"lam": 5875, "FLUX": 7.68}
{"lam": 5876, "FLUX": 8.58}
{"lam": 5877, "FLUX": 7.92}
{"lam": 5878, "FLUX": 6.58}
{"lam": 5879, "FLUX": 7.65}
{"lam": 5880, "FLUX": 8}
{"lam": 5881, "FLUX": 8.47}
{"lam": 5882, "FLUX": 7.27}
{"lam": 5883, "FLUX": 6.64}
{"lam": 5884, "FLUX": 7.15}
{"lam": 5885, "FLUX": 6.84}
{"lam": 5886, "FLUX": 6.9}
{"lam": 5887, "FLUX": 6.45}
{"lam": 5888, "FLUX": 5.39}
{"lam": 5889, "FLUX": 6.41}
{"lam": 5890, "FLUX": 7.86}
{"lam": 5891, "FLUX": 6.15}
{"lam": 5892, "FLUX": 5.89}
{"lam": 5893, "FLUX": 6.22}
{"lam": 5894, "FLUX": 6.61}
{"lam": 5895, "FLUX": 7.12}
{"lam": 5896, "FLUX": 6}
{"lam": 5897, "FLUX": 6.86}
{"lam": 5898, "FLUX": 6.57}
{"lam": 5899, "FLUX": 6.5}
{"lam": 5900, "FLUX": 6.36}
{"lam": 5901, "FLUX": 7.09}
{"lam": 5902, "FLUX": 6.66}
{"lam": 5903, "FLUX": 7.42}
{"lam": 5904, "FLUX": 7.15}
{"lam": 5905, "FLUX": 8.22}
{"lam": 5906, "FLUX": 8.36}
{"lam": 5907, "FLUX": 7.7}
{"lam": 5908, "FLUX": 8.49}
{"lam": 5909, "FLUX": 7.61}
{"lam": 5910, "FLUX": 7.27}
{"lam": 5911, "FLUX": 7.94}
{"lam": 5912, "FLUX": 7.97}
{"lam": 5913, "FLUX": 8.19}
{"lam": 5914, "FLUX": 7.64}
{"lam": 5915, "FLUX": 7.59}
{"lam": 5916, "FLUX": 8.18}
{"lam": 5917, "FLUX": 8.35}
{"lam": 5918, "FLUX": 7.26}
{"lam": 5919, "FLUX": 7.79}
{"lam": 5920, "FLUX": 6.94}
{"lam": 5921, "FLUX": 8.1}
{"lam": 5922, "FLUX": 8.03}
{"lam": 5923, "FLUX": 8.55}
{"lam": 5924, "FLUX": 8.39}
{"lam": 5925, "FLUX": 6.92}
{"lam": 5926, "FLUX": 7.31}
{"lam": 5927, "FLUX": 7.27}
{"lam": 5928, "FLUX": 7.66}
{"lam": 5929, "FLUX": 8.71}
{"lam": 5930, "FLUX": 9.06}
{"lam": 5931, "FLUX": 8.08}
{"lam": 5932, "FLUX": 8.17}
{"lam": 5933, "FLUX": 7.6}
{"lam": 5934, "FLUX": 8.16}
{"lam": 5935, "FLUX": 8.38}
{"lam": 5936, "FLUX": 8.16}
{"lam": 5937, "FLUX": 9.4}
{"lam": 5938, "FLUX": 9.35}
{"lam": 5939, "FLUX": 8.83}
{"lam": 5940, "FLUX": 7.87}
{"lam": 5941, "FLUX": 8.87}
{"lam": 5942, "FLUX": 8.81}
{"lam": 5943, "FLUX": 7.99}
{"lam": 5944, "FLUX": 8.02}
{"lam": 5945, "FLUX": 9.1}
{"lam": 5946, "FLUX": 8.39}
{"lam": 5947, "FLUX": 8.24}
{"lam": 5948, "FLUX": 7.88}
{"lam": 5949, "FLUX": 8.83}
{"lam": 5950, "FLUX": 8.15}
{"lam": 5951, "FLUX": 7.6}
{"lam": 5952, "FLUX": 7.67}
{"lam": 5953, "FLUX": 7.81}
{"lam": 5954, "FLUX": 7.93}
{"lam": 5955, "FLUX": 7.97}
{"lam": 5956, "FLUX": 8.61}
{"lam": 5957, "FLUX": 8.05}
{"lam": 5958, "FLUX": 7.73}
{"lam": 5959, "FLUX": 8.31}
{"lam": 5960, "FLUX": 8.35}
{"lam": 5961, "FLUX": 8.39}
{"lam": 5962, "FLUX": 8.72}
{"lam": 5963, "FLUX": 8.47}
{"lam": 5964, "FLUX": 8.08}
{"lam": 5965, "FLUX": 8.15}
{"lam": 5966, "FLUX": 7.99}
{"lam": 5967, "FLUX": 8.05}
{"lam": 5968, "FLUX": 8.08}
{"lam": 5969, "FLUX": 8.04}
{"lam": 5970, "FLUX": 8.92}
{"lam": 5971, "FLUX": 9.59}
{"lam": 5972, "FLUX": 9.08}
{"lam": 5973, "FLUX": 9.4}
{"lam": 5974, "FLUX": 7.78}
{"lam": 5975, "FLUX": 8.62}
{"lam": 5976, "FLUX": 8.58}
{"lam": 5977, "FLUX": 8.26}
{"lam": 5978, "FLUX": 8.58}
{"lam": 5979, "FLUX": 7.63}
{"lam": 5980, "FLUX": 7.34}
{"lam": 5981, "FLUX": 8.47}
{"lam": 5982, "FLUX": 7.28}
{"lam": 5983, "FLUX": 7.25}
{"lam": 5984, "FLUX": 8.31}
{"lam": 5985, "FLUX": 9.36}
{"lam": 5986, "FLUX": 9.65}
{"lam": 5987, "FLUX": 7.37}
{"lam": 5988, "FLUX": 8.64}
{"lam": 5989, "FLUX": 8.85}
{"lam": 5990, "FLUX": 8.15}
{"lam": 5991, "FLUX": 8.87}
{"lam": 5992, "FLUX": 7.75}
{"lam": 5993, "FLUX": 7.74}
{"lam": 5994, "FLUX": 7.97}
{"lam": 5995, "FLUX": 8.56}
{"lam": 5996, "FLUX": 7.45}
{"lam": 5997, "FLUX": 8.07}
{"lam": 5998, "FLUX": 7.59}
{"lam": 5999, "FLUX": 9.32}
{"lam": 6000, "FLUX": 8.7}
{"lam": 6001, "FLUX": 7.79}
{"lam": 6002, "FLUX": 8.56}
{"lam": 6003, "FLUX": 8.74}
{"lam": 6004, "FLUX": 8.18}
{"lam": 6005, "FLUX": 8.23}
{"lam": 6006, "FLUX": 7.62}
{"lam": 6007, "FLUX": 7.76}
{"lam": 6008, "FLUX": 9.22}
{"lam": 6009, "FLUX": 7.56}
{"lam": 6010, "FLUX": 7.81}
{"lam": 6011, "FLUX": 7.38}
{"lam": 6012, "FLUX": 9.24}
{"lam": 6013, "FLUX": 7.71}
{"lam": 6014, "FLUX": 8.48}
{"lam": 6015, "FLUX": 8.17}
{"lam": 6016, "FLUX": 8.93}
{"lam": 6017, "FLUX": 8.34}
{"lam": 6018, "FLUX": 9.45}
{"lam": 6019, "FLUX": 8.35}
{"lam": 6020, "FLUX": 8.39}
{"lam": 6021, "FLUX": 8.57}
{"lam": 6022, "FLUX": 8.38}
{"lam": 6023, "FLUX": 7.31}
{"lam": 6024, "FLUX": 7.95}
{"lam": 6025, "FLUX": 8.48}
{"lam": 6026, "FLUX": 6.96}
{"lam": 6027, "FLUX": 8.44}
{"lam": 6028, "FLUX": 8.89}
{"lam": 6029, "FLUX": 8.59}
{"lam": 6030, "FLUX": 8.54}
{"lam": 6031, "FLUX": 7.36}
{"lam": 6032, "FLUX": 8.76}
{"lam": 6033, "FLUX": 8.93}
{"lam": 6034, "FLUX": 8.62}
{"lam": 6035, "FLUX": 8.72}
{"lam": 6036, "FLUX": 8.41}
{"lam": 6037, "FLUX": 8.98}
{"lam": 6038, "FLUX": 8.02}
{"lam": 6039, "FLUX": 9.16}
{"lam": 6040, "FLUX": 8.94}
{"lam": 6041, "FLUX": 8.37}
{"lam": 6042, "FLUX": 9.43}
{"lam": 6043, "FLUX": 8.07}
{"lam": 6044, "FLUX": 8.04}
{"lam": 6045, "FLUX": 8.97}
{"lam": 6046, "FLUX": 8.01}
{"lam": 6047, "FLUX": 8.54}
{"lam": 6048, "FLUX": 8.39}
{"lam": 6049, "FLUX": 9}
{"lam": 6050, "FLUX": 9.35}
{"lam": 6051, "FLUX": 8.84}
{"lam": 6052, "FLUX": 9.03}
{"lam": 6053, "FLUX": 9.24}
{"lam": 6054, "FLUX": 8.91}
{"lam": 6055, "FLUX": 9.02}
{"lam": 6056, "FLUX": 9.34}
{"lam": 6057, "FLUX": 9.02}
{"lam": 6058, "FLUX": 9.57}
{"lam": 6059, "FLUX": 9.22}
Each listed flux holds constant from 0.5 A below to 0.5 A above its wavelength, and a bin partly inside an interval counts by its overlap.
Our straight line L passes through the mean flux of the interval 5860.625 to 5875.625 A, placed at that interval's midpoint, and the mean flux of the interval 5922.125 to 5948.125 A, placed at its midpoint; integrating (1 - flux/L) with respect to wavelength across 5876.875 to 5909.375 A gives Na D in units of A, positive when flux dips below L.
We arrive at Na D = 5.0 A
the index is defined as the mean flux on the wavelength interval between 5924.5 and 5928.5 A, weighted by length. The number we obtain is 7.29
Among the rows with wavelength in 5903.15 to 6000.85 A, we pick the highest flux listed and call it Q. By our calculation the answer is 9.65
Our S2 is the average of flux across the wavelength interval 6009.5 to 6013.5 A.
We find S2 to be 8.04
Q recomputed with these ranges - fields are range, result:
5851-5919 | 9.34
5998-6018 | 9.45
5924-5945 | 9.4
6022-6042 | 9.43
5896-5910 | 8.49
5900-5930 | 9.06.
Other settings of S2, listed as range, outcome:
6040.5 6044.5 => 8.48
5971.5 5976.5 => 8.69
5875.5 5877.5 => 8.25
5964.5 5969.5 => 8.06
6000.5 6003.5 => 8.36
